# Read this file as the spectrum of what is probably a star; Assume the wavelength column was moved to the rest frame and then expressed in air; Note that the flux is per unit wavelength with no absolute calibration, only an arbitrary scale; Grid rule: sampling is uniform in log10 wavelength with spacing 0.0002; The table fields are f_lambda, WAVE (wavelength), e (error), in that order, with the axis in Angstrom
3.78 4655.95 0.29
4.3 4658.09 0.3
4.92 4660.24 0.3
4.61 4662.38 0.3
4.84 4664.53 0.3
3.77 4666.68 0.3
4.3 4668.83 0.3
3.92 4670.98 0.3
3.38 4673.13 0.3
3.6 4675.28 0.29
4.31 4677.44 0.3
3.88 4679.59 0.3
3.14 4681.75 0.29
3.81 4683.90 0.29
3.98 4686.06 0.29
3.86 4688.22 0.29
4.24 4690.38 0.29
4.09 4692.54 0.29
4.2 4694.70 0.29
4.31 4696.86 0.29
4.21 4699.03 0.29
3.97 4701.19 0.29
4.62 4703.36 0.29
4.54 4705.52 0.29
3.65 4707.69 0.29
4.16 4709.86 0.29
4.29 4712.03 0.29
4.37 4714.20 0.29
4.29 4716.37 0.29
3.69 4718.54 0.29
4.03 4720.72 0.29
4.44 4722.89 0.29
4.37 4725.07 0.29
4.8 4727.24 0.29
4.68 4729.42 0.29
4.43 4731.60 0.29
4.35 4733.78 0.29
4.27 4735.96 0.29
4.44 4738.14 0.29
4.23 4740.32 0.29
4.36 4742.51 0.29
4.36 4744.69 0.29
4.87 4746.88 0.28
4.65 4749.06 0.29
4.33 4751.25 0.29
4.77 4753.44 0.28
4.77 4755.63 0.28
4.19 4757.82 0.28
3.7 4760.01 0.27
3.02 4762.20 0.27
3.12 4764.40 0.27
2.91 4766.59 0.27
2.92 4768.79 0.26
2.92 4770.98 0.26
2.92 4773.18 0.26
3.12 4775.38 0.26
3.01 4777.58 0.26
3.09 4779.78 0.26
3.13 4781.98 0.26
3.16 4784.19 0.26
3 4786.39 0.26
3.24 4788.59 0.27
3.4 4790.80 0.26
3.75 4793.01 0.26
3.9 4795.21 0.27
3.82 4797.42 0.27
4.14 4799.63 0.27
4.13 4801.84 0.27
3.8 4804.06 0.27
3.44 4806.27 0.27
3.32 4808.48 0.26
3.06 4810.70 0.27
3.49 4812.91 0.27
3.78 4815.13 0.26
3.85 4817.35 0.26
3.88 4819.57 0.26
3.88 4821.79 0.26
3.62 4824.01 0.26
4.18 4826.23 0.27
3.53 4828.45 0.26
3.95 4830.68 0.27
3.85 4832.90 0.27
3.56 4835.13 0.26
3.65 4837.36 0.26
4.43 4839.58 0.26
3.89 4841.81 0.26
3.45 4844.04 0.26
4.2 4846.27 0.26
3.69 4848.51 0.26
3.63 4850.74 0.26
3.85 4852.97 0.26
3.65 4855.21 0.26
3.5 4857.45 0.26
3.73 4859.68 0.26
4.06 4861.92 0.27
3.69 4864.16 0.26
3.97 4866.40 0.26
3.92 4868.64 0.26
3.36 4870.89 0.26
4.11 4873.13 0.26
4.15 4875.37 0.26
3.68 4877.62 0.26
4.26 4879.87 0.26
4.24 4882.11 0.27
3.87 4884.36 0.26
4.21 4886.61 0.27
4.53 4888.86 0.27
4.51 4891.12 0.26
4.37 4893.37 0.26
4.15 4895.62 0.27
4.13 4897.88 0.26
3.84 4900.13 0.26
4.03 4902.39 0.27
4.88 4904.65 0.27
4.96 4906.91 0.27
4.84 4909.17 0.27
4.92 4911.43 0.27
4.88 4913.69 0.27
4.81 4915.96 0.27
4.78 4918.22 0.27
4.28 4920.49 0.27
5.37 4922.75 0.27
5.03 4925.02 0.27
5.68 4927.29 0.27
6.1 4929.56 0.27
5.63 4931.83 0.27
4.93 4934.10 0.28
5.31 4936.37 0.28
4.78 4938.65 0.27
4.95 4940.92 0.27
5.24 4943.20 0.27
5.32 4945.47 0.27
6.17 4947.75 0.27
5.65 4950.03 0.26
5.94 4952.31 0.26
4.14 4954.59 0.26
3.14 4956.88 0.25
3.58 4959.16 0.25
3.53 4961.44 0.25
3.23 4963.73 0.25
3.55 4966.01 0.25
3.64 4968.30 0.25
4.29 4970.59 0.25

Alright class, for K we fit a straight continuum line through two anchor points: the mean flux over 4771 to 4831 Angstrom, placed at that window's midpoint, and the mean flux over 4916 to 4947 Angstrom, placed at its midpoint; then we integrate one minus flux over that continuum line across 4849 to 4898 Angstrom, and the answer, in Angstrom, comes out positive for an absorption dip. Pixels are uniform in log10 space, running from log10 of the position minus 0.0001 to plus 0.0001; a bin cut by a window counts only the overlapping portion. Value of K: 5.24 Angstrom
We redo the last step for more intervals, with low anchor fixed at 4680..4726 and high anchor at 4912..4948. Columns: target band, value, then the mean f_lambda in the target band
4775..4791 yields 4.8 Angstrom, 3.13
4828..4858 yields 6.2 Angstrom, 3.78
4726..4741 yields -0.8 Angstrom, 4.46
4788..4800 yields 2.2 Angstrom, 3.7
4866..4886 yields 3.9 Angstrom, 3.96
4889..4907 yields 2.5 Angstrom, 4.33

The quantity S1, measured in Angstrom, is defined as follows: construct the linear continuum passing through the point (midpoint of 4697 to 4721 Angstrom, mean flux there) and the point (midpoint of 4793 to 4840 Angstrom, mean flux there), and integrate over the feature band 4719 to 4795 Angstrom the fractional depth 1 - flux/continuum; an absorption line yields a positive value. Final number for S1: 3.0 Angstrom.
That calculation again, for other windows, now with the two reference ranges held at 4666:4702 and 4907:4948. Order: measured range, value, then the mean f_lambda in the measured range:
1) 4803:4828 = 5.1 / 3.66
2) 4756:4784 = 7.4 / 3.21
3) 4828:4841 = 2.3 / 3.85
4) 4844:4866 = 4.7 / 3.77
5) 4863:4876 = 2.7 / 3.86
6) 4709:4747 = -1.7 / 4.35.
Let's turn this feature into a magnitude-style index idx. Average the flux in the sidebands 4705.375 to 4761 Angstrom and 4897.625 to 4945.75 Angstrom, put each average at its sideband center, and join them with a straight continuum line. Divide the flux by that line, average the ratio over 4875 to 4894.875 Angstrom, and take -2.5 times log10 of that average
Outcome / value 0.152 mag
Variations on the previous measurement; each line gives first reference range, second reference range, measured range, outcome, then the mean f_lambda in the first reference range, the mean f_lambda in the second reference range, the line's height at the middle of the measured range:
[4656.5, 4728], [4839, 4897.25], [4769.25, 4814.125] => 0.19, 4.14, 3.96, 4.04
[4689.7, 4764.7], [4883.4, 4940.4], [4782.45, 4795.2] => 0.30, 4.26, 4.76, 4.43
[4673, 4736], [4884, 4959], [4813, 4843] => 0.18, 4.14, 4.82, 4.53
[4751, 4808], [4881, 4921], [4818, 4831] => 0.01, 3.51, 4.46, 3.86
